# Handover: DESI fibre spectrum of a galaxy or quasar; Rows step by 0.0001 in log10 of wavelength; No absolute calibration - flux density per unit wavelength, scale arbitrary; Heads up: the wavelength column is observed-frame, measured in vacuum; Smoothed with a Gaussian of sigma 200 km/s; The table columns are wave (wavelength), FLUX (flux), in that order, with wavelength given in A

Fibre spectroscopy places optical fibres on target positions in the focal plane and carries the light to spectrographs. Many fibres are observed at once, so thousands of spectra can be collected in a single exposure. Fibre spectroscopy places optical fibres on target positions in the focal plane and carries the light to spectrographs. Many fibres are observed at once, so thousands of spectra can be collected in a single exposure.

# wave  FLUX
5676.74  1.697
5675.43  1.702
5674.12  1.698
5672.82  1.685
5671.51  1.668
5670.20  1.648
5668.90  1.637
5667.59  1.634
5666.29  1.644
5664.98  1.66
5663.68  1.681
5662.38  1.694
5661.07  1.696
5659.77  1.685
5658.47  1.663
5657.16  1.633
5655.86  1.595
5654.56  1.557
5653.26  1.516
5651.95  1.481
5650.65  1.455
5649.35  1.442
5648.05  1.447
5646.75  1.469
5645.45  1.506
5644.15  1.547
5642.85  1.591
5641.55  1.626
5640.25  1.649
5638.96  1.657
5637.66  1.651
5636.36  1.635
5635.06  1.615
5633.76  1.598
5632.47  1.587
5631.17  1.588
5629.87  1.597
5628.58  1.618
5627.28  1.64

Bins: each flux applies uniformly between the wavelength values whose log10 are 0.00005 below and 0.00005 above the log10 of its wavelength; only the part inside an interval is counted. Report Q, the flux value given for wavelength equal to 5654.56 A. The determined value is 1.557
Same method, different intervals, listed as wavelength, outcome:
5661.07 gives 1.696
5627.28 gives 1.64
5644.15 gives 1.547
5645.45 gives 1.506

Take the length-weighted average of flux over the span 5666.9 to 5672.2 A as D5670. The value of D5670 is 1.65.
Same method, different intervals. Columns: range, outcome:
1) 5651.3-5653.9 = 1.49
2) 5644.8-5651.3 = 1.46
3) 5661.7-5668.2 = 1.66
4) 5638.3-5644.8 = 1.62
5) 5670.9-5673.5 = 1.68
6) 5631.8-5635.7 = 1.6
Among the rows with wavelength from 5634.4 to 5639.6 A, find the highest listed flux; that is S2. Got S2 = 1.657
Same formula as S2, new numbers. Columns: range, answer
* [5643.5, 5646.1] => 1.547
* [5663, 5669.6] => 1.681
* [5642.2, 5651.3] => 1.591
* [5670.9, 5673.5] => 1.685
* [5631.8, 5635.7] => 1.615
